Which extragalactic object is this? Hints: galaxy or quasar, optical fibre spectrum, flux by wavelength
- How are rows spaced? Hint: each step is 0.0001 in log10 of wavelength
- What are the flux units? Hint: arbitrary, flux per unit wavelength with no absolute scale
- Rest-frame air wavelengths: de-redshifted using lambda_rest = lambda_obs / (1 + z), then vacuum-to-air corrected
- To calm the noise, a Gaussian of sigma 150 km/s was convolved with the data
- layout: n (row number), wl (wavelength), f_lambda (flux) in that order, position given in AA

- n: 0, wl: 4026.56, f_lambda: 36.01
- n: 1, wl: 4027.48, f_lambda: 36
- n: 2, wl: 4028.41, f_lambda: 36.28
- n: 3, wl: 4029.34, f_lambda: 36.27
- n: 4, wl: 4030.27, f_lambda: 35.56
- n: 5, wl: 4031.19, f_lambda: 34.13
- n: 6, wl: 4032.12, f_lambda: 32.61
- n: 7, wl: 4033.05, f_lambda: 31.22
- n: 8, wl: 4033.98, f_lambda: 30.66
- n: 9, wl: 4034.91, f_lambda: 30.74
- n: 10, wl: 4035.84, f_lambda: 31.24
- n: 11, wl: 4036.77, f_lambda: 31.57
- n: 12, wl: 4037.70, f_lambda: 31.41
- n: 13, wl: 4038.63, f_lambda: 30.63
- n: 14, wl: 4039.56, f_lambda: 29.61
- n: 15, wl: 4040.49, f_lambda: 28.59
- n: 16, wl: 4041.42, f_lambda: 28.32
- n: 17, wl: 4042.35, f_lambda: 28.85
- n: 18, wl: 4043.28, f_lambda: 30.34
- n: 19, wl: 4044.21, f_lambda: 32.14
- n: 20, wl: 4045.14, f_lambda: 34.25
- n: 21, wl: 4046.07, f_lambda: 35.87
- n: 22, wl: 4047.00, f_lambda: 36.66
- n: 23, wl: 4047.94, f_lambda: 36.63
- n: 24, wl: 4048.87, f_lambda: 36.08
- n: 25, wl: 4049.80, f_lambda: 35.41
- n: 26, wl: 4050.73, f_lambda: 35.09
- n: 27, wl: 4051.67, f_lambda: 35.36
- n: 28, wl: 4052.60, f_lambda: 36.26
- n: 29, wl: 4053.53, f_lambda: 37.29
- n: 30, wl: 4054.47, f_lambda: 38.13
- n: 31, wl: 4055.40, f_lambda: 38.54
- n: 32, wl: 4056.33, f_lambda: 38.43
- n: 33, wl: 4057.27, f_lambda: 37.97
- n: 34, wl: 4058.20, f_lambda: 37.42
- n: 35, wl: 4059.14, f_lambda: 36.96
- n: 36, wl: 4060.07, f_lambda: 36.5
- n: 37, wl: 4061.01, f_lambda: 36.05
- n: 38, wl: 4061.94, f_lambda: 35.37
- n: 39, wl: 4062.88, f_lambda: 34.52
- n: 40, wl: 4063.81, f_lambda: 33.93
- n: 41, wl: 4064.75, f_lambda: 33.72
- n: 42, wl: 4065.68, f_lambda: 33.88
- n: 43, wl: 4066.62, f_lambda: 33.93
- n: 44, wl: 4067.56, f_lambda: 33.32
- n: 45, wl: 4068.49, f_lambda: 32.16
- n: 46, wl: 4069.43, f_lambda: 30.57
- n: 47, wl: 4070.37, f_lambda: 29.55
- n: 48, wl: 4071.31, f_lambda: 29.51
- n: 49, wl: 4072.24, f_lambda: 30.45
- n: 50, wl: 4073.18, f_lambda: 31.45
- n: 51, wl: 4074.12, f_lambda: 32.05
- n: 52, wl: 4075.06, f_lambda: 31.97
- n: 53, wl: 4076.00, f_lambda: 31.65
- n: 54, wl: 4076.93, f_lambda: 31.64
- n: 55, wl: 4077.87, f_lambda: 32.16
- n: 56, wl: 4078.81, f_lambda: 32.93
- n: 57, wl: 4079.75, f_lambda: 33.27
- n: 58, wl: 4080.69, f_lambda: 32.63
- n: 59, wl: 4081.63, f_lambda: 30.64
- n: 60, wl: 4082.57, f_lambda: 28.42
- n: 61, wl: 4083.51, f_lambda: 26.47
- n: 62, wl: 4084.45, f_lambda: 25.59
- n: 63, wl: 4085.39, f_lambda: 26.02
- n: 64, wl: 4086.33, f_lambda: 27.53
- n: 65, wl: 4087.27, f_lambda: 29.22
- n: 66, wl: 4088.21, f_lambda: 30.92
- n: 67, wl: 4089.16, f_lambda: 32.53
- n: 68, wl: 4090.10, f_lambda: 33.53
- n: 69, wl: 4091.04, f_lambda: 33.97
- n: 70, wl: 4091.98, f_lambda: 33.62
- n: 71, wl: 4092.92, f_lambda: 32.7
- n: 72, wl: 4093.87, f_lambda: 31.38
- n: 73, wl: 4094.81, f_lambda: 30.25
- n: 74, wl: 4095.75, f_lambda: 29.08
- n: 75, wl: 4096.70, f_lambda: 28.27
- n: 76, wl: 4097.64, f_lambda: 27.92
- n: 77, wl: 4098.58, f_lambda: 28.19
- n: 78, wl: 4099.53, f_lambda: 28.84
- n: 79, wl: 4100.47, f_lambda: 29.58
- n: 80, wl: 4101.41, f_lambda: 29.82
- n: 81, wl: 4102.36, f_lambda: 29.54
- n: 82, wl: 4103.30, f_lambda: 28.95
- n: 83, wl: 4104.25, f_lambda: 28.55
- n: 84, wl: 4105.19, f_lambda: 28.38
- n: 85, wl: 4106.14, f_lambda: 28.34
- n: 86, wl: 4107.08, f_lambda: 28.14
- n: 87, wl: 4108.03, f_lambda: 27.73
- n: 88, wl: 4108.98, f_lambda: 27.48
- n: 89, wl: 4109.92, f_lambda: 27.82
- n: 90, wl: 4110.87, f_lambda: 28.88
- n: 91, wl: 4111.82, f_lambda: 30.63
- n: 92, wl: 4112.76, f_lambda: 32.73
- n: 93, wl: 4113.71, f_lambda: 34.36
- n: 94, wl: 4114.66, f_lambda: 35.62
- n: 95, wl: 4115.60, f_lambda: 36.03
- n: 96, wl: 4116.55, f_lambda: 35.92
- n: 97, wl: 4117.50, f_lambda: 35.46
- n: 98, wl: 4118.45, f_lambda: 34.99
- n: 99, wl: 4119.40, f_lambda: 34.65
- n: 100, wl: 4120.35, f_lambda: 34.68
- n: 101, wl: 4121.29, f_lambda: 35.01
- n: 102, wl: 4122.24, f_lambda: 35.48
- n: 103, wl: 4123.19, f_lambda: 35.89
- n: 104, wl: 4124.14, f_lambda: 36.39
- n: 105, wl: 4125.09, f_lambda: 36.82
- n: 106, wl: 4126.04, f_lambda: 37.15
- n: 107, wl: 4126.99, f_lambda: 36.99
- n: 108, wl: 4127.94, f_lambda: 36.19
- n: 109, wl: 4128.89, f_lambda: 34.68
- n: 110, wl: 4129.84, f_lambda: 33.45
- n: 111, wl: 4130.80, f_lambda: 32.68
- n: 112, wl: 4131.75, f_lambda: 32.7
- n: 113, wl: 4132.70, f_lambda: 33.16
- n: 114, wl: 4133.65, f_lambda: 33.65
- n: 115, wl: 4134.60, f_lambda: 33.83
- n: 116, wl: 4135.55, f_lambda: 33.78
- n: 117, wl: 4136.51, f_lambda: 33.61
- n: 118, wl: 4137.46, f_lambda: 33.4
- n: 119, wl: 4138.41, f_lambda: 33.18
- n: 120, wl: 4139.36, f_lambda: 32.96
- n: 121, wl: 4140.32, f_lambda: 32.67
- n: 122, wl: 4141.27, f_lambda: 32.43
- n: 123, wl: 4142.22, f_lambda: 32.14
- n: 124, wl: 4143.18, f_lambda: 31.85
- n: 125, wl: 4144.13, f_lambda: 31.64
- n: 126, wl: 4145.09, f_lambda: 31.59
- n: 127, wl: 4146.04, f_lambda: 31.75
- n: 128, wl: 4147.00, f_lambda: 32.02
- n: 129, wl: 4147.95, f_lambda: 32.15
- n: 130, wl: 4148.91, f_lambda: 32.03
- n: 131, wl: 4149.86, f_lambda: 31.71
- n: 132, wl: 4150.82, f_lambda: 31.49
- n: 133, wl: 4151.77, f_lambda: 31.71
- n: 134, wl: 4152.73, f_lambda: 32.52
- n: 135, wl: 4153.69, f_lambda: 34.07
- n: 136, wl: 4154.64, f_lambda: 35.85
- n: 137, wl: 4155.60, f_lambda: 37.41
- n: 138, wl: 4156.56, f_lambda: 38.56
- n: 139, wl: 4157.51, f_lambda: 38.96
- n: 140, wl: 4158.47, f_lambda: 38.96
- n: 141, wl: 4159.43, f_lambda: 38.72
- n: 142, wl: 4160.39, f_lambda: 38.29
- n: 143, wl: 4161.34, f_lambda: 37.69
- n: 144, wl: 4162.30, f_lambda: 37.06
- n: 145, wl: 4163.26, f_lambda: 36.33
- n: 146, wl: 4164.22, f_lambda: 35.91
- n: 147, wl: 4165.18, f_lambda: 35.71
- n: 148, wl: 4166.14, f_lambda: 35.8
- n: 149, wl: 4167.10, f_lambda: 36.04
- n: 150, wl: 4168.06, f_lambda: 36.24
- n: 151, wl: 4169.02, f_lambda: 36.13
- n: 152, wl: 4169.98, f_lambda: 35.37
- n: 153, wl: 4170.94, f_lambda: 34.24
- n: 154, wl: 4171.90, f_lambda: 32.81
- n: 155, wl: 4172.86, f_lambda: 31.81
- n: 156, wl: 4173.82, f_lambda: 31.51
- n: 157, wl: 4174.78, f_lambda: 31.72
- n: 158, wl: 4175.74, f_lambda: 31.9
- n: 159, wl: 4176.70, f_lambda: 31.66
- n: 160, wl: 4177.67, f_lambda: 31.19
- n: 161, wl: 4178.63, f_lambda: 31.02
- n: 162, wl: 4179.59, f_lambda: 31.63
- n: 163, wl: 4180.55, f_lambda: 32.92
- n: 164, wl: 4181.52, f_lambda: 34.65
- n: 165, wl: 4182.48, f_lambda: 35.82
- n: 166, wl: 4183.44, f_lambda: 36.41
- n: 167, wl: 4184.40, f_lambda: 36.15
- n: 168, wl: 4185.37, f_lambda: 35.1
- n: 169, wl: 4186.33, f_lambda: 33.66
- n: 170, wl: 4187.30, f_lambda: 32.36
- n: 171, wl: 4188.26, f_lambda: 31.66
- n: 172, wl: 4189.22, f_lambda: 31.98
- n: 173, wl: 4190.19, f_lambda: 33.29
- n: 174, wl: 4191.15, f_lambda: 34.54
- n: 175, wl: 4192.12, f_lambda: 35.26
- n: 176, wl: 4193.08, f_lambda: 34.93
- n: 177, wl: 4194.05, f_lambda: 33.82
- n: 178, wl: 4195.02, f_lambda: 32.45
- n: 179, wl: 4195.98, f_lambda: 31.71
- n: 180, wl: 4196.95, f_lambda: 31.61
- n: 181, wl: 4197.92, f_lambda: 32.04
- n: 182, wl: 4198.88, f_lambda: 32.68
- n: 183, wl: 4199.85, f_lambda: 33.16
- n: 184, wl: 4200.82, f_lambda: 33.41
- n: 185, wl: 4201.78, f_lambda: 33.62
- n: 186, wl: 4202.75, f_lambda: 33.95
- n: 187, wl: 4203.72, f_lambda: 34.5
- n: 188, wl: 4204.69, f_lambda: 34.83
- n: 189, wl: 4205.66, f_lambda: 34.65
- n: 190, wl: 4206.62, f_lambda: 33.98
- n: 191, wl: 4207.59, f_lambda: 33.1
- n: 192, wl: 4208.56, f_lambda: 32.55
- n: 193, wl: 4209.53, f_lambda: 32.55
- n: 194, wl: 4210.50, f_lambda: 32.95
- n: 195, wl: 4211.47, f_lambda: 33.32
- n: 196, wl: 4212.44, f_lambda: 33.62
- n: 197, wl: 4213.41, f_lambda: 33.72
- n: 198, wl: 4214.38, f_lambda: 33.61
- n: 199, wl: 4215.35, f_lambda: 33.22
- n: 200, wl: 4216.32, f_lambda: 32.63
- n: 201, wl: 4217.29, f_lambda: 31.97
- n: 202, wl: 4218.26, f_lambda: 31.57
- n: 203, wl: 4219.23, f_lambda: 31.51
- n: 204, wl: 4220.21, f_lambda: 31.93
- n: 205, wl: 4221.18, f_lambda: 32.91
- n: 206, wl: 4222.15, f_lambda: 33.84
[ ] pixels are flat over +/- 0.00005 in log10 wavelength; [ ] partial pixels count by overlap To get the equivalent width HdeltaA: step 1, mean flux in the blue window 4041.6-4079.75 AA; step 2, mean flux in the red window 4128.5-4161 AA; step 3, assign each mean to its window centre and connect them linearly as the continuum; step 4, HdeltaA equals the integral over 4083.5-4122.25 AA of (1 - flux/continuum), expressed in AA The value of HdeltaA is 3.6 AA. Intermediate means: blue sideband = 34.1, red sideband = 33.8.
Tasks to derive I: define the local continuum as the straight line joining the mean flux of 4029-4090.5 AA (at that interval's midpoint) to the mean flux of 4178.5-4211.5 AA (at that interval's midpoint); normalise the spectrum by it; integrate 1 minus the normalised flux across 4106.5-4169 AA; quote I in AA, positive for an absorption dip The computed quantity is -1.7 AA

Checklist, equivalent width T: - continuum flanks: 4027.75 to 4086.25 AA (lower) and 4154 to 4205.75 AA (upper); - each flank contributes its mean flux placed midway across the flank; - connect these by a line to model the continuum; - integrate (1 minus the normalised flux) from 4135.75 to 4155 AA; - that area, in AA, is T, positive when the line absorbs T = 0.8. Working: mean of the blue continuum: 33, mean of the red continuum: 34.4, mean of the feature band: 32.5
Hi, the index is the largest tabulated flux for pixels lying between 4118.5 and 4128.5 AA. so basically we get 37.15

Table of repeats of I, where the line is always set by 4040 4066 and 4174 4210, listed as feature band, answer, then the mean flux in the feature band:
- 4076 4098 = 2.6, 30.5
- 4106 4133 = 0.5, 33.5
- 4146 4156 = 0.2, 33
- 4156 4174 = -1.4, 36.2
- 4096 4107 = 1.8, 28.8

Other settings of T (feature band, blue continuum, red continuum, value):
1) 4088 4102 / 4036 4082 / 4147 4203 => 1.2 AA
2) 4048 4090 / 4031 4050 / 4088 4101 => -2.2 AA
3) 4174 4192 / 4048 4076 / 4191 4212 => 0.2 AA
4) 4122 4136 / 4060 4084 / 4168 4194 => -0.8 AA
